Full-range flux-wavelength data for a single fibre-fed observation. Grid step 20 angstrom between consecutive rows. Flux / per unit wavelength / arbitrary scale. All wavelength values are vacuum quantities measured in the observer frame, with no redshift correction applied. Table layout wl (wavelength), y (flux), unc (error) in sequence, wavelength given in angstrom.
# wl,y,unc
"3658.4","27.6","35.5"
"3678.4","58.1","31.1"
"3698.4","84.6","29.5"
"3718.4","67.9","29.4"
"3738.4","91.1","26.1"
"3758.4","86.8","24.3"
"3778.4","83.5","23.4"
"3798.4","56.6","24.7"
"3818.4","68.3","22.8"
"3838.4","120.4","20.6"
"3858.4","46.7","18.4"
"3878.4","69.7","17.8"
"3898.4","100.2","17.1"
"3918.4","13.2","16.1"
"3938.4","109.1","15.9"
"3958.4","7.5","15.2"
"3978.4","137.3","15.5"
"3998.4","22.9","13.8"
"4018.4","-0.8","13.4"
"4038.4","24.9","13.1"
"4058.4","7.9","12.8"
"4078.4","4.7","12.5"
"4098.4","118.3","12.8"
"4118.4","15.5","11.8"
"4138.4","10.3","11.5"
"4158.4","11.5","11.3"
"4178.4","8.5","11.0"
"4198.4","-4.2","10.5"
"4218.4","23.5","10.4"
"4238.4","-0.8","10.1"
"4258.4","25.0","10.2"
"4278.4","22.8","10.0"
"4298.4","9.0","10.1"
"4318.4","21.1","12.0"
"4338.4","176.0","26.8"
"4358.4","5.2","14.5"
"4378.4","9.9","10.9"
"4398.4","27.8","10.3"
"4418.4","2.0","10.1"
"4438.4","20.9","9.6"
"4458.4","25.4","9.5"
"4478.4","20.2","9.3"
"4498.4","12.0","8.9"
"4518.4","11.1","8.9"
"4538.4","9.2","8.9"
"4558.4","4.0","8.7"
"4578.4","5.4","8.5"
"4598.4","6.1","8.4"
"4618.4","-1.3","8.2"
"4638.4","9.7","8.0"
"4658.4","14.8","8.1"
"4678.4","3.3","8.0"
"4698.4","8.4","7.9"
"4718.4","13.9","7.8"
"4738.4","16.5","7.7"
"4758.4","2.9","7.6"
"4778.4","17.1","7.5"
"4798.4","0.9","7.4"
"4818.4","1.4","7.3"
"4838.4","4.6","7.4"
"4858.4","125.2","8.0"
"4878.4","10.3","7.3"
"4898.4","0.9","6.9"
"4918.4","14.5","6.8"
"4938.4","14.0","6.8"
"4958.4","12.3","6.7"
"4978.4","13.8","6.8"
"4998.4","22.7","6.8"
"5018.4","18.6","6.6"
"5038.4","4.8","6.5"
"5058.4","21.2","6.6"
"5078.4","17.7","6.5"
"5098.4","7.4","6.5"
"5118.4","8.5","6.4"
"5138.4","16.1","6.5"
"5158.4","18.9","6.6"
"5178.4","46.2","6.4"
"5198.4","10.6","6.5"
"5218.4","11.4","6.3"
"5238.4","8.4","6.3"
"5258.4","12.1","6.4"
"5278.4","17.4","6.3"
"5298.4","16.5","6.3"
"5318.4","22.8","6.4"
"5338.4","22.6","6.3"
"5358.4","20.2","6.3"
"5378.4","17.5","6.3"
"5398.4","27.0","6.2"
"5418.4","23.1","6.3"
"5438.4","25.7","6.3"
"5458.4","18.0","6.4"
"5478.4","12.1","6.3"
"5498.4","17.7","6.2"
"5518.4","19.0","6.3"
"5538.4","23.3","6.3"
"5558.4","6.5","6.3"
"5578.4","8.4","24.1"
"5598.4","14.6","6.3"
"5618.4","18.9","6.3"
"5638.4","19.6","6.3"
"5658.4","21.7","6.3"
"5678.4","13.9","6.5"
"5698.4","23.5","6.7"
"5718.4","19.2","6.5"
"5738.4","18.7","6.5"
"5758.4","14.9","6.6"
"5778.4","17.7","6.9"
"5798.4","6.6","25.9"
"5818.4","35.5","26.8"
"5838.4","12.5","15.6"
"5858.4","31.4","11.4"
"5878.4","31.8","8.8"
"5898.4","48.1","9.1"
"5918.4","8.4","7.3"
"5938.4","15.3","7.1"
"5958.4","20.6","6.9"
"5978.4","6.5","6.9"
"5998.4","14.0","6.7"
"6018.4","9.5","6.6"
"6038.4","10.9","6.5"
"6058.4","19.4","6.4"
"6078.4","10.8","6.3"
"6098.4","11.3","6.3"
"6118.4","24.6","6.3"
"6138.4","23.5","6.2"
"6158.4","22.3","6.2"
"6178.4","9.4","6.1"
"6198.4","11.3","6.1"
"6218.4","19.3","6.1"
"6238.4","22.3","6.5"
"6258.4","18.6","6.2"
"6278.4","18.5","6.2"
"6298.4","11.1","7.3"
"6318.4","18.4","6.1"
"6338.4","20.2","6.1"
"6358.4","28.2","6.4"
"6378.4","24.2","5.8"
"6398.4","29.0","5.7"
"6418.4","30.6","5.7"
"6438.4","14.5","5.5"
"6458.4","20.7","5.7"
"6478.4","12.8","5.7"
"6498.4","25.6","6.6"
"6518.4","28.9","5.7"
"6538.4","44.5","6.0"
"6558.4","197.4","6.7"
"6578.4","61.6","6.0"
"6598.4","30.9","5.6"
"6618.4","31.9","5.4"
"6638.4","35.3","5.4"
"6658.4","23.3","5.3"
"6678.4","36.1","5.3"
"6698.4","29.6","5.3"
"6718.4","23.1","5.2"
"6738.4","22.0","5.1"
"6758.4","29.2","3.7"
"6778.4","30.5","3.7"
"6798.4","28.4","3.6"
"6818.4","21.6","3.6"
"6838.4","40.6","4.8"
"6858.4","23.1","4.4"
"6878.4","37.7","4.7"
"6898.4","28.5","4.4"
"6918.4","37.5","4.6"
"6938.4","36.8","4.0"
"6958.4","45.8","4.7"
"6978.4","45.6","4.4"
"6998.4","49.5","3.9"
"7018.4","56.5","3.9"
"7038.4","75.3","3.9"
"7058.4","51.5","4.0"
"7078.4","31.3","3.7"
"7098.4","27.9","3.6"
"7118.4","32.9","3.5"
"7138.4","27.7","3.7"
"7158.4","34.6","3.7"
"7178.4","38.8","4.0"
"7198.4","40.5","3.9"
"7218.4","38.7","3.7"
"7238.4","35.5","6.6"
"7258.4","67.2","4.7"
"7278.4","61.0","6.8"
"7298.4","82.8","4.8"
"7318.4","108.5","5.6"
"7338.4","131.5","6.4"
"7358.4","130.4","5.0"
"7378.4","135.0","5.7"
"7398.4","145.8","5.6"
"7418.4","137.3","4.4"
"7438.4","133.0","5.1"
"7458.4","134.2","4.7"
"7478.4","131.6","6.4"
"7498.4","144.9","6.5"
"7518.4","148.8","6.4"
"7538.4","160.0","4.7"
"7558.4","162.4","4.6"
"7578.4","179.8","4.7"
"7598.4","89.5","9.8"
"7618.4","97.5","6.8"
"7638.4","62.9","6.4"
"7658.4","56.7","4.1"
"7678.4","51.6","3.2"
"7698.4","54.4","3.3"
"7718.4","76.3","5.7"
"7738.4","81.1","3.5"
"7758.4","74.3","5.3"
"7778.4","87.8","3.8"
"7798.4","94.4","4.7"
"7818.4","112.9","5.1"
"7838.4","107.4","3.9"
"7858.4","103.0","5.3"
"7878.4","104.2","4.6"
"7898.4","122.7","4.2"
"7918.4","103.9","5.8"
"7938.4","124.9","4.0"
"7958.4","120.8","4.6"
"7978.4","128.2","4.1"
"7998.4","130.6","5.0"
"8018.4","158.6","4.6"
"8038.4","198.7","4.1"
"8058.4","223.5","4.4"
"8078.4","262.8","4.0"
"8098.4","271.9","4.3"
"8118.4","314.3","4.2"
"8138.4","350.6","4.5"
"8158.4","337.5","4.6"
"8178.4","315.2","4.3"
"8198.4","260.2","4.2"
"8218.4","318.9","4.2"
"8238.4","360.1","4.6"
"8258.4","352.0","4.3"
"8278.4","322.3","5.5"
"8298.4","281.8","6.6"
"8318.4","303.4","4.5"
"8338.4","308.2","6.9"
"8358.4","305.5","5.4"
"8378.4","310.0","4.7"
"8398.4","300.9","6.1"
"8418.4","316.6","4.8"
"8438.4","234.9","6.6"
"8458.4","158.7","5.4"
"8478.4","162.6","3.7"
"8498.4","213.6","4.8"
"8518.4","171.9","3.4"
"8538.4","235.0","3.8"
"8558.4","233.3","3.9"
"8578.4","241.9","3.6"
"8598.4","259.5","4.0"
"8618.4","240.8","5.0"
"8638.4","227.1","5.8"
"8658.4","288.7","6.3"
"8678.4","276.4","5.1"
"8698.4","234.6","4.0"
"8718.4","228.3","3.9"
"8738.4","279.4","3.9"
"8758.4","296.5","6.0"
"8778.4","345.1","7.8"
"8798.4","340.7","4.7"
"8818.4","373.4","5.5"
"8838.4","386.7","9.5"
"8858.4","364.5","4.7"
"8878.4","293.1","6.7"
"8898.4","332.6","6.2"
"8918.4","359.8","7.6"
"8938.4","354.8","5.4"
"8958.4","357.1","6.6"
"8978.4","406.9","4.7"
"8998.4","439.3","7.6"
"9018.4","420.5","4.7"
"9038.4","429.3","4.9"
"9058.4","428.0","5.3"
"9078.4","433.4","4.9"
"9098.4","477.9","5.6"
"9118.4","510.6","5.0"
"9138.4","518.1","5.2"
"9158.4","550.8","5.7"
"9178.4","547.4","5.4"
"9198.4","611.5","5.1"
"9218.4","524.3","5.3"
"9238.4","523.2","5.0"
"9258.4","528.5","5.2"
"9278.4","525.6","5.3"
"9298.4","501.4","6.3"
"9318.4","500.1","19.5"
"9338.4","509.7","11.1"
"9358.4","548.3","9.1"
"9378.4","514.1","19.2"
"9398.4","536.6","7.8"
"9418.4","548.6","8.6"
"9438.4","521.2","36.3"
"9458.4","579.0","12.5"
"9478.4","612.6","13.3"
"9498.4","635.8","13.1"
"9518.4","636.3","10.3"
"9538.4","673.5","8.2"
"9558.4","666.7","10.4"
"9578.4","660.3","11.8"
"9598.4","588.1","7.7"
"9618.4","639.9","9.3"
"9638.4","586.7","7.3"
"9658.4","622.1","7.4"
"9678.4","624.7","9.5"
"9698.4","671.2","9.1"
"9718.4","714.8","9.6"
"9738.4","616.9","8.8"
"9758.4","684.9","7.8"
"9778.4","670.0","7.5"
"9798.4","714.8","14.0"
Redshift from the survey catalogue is 0.00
